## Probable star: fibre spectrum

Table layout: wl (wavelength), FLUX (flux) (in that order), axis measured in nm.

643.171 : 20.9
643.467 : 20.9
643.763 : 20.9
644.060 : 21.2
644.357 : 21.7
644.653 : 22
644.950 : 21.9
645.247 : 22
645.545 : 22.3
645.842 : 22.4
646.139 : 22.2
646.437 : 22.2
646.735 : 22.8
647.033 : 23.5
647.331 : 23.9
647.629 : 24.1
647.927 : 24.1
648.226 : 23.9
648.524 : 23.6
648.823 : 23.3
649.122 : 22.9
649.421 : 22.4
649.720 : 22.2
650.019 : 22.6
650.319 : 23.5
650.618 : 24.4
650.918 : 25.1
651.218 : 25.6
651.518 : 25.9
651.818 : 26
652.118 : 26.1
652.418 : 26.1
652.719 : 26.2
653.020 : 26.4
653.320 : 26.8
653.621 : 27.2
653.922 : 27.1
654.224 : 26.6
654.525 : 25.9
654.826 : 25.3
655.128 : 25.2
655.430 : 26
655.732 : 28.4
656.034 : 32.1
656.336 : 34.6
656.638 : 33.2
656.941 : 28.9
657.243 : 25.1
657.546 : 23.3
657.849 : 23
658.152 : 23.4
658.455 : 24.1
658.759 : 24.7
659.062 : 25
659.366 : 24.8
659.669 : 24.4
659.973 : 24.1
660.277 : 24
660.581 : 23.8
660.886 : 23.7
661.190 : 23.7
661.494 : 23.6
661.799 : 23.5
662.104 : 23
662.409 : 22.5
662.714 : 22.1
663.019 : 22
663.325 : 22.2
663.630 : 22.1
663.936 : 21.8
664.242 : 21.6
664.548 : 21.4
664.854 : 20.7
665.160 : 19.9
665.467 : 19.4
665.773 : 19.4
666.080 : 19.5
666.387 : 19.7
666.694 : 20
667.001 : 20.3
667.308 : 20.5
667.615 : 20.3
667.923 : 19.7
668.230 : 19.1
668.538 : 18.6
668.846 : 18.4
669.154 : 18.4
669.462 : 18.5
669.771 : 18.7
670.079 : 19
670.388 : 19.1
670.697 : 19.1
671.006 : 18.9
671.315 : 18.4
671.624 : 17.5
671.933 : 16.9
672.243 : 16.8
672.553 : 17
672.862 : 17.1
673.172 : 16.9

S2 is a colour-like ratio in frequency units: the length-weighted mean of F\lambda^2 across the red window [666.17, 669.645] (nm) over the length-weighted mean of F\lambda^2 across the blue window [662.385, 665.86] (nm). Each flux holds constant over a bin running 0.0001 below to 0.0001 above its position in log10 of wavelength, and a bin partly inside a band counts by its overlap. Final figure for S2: 0.92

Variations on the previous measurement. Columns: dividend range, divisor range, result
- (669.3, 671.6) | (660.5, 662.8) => 0.83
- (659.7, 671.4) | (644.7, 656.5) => 0.87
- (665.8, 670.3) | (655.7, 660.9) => 0.76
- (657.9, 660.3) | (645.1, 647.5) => 1.11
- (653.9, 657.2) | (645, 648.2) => 1.27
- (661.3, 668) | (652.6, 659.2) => 0.81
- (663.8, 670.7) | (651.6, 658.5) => 0.76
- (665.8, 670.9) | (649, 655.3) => 0.80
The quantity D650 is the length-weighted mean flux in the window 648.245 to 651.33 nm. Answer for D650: 23.6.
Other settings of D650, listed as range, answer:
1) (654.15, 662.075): 25.7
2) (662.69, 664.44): 21.9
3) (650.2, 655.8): 26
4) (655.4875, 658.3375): 27.9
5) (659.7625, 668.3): 21.6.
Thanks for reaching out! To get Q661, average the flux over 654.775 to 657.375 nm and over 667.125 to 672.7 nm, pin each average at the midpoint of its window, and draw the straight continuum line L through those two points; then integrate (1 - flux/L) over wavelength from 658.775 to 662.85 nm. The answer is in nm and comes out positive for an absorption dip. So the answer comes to 0.264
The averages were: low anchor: 28.9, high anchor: 18.6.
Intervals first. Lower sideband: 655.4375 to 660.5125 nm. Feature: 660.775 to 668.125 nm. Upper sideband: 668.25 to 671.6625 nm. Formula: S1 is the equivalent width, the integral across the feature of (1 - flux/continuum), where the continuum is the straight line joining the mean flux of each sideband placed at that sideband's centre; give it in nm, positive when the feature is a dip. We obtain 0.29 nm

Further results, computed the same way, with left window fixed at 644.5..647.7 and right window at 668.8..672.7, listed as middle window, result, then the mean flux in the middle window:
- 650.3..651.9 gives -0.25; 25.2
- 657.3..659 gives -0.28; 23.8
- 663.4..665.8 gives -0.20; 20.9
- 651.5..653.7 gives -0.50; 26.3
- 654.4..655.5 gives -0.24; 25.6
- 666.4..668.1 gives -0.12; 20.1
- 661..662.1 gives -0.20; 23.5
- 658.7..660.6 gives -0.40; 24.4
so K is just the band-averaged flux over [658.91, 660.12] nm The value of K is 24.6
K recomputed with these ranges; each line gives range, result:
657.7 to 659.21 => 24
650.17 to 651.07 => 24.3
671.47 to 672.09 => 17.2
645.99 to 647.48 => 22.9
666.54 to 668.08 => 20.2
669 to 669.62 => 18.4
